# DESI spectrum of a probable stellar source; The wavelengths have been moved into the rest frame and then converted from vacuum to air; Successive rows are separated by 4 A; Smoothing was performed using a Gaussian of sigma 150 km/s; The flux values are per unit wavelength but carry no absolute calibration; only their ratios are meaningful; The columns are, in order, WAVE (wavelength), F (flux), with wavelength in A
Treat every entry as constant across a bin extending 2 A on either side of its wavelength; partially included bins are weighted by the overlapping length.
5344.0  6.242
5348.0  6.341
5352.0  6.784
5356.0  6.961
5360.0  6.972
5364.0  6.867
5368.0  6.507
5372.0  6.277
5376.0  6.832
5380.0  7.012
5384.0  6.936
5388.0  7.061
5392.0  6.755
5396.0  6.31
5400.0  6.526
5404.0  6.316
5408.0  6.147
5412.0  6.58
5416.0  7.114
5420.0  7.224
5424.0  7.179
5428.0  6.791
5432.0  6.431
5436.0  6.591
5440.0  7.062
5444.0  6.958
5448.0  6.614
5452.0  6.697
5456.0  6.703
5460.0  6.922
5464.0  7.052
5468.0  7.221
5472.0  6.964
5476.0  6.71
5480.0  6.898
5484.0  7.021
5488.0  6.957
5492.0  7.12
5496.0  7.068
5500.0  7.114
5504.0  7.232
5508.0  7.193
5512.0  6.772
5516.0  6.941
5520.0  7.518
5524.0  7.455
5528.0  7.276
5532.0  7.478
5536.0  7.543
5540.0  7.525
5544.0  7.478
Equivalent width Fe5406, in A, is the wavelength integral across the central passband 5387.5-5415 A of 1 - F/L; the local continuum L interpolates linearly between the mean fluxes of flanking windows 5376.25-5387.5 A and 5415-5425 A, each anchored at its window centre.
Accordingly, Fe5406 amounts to 2.1 A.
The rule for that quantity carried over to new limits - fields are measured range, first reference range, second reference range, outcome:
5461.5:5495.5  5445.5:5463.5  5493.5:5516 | -0.43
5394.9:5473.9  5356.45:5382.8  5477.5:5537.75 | 2.03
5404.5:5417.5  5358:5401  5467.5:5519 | 0.49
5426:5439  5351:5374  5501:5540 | 0.62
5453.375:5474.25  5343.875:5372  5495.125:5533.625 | 0.21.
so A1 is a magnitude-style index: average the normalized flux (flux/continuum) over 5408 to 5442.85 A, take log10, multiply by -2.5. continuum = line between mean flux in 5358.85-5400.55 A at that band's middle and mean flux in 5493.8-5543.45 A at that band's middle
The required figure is 0.01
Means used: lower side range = 6.73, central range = 6.83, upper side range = 7.27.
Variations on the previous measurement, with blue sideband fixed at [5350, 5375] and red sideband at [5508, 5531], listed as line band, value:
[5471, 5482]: 0.04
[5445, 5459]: 0.05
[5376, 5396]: -0.01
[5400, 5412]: 0.09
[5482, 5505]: 0.01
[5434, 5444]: 0.02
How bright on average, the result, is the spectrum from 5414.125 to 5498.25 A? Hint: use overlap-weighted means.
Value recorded 6.92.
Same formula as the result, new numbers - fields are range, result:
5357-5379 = 6.72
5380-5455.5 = 6.74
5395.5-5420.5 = 6.58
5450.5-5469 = 6.91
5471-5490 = 6.91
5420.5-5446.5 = 6.85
